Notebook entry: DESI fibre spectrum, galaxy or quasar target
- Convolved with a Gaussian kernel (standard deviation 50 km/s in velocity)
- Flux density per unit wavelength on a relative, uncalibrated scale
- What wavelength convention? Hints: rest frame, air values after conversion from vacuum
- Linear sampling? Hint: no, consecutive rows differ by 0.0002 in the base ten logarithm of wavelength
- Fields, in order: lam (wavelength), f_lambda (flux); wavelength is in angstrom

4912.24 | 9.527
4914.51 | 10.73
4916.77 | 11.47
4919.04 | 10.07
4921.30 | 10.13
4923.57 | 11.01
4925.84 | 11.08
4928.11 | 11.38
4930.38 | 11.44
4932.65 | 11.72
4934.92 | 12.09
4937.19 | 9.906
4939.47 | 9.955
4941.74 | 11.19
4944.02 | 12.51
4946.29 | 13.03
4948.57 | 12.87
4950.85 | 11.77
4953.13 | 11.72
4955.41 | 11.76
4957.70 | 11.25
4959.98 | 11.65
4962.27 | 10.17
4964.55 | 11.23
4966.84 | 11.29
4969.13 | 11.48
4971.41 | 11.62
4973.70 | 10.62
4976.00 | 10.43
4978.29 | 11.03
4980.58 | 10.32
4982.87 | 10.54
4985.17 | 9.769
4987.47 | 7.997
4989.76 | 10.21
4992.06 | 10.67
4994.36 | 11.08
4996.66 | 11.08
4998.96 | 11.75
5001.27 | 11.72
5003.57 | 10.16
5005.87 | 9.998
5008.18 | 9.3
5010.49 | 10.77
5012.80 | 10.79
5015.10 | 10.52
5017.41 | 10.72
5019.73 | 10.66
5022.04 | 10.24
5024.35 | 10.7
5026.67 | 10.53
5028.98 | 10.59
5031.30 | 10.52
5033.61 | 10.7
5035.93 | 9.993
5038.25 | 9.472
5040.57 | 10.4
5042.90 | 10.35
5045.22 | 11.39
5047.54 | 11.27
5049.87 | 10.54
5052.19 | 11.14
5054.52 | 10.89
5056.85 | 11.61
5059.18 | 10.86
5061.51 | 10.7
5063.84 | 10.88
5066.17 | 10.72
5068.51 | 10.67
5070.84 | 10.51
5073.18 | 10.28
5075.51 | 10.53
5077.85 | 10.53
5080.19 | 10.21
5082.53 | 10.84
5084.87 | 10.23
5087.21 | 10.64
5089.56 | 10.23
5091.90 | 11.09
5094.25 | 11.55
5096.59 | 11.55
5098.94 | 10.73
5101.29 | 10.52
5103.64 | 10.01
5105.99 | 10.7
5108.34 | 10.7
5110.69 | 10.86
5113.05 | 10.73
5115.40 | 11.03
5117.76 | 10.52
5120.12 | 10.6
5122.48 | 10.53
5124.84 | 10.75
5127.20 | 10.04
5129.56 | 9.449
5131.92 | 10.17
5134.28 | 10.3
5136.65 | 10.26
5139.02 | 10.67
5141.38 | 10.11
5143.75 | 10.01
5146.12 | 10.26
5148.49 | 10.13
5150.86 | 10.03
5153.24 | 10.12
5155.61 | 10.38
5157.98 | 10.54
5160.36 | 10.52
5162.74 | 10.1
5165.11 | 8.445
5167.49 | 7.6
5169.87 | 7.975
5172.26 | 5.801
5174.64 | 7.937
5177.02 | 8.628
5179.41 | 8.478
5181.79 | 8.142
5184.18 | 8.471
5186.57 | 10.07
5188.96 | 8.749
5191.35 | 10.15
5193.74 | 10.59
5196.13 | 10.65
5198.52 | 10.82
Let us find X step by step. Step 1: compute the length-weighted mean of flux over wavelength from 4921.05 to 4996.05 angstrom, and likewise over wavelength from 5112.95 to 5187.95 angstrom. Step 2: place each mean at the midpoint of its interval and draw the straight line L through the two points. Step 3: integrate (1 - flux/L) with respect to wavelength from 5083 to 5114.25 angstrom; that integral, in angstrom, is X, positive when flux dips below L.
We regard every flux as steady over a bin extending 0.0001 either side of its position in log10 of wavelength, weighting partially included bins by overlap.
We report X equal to -2.2 angstrom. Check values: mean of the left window 11.1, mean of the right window 9.63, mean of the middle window 10.7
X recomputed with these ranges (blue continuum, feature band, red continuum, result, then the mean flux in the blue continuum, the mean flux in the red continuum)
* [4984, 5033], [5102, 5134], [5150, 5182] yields -3.7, 10.5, 8.92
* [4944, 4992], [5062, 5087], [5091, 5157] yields 0.3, 11.1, 10.5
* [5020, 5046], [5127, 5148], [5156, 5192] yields -2.1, 10.4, 8.79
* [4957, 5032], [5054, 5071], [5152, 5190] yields -1.6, 10.6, 8.87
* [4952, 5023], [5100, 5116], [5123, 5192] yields -1.3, 10.7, 9.46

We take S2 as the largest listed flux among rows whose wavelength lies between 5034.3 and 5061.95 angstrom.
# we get 11.61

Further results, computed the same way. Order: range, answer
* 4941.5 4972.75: 13.03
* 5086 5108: 11.55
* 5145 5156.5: 10.38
